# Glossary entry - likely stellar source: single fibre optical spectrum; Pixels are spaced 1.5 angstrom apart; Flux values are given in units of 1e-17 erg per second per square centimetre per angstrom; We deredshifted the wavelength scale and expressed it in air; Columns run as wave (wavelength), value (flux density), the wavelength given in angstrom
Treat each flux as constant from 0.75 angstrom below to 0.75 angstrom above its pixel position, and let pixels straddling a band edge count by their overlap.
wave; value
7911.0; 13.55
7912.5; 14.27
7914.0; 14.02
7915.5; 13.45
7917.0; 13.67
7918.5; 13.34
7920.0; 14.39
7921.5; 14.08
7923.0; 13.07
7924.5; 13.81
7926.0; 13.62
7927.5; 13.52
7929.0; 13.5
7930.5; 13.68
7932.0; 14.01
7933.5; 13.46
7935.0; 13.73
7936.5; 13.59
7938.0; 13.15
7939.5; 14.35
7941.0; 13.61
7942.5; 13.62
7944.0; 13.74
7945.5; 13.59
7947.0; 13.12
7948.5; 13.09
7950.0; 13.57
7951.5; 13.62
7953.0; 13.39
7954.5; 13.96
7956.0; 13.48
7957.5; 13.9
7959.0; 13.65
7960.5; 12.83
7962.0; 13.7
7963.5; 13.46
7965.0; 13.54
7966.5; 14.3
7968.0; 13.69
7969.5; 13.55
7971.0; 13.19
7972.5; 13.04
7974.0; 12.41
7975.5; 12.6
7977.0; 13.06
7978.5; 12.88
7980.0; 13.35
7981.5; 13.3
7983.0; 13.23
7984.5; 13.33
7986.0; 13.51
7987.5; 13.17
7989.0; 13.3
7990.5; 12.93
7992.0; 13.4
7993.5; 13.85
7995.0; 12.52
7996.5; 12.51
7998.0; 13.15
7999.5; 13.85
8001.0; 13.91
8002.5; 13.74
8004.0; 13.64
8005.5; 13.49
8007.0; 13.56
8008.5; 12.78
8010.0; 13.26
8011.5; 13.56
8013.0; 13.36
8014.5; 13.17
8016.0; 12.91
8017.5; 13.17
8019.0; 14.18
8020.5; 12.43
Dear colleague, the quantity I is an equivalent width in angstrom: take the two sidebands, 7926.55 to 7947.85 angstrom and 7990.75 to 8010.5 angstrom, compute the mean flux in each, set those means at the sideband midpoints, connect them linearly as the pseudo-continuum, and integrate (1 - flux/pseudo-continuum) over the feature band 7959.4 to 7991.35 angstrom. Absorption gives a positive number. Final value 0.46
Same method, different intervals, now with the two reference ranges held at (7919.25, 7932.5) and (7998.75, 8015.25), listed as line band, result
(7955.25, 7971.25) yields 0.0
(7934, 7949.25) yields 0.1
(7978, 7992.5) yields 0.3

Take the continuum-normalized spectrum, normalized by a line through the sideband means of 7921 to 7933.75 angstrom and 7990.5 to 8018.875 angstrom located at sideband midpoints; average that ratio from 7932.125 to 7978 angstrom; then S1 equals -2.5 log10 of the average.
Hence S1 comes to 0.00 mag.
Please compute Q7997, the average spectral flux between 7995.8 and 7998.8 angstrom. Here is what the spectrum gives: 12.9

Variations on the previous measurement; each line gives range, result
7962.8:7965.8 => 13.5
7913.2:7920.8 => 13.8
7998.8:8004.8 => 13.8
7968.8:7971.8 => 13.4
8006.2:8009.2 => 13.2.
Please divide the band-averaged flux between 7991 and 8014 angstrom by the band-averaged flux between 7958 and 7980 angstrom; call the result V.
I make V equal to 1.0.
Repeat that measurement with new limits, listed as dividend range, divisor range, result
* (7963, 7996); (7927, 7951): 0.98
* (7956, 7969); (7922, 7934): 1.00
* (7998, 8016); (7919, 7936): 0.98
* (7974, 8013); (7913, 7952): 0.97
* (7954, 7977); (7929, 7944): 0.98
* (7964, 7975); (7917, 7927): 0.98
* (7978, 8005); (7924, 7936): 0.97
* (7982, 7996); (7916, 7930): 0.97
